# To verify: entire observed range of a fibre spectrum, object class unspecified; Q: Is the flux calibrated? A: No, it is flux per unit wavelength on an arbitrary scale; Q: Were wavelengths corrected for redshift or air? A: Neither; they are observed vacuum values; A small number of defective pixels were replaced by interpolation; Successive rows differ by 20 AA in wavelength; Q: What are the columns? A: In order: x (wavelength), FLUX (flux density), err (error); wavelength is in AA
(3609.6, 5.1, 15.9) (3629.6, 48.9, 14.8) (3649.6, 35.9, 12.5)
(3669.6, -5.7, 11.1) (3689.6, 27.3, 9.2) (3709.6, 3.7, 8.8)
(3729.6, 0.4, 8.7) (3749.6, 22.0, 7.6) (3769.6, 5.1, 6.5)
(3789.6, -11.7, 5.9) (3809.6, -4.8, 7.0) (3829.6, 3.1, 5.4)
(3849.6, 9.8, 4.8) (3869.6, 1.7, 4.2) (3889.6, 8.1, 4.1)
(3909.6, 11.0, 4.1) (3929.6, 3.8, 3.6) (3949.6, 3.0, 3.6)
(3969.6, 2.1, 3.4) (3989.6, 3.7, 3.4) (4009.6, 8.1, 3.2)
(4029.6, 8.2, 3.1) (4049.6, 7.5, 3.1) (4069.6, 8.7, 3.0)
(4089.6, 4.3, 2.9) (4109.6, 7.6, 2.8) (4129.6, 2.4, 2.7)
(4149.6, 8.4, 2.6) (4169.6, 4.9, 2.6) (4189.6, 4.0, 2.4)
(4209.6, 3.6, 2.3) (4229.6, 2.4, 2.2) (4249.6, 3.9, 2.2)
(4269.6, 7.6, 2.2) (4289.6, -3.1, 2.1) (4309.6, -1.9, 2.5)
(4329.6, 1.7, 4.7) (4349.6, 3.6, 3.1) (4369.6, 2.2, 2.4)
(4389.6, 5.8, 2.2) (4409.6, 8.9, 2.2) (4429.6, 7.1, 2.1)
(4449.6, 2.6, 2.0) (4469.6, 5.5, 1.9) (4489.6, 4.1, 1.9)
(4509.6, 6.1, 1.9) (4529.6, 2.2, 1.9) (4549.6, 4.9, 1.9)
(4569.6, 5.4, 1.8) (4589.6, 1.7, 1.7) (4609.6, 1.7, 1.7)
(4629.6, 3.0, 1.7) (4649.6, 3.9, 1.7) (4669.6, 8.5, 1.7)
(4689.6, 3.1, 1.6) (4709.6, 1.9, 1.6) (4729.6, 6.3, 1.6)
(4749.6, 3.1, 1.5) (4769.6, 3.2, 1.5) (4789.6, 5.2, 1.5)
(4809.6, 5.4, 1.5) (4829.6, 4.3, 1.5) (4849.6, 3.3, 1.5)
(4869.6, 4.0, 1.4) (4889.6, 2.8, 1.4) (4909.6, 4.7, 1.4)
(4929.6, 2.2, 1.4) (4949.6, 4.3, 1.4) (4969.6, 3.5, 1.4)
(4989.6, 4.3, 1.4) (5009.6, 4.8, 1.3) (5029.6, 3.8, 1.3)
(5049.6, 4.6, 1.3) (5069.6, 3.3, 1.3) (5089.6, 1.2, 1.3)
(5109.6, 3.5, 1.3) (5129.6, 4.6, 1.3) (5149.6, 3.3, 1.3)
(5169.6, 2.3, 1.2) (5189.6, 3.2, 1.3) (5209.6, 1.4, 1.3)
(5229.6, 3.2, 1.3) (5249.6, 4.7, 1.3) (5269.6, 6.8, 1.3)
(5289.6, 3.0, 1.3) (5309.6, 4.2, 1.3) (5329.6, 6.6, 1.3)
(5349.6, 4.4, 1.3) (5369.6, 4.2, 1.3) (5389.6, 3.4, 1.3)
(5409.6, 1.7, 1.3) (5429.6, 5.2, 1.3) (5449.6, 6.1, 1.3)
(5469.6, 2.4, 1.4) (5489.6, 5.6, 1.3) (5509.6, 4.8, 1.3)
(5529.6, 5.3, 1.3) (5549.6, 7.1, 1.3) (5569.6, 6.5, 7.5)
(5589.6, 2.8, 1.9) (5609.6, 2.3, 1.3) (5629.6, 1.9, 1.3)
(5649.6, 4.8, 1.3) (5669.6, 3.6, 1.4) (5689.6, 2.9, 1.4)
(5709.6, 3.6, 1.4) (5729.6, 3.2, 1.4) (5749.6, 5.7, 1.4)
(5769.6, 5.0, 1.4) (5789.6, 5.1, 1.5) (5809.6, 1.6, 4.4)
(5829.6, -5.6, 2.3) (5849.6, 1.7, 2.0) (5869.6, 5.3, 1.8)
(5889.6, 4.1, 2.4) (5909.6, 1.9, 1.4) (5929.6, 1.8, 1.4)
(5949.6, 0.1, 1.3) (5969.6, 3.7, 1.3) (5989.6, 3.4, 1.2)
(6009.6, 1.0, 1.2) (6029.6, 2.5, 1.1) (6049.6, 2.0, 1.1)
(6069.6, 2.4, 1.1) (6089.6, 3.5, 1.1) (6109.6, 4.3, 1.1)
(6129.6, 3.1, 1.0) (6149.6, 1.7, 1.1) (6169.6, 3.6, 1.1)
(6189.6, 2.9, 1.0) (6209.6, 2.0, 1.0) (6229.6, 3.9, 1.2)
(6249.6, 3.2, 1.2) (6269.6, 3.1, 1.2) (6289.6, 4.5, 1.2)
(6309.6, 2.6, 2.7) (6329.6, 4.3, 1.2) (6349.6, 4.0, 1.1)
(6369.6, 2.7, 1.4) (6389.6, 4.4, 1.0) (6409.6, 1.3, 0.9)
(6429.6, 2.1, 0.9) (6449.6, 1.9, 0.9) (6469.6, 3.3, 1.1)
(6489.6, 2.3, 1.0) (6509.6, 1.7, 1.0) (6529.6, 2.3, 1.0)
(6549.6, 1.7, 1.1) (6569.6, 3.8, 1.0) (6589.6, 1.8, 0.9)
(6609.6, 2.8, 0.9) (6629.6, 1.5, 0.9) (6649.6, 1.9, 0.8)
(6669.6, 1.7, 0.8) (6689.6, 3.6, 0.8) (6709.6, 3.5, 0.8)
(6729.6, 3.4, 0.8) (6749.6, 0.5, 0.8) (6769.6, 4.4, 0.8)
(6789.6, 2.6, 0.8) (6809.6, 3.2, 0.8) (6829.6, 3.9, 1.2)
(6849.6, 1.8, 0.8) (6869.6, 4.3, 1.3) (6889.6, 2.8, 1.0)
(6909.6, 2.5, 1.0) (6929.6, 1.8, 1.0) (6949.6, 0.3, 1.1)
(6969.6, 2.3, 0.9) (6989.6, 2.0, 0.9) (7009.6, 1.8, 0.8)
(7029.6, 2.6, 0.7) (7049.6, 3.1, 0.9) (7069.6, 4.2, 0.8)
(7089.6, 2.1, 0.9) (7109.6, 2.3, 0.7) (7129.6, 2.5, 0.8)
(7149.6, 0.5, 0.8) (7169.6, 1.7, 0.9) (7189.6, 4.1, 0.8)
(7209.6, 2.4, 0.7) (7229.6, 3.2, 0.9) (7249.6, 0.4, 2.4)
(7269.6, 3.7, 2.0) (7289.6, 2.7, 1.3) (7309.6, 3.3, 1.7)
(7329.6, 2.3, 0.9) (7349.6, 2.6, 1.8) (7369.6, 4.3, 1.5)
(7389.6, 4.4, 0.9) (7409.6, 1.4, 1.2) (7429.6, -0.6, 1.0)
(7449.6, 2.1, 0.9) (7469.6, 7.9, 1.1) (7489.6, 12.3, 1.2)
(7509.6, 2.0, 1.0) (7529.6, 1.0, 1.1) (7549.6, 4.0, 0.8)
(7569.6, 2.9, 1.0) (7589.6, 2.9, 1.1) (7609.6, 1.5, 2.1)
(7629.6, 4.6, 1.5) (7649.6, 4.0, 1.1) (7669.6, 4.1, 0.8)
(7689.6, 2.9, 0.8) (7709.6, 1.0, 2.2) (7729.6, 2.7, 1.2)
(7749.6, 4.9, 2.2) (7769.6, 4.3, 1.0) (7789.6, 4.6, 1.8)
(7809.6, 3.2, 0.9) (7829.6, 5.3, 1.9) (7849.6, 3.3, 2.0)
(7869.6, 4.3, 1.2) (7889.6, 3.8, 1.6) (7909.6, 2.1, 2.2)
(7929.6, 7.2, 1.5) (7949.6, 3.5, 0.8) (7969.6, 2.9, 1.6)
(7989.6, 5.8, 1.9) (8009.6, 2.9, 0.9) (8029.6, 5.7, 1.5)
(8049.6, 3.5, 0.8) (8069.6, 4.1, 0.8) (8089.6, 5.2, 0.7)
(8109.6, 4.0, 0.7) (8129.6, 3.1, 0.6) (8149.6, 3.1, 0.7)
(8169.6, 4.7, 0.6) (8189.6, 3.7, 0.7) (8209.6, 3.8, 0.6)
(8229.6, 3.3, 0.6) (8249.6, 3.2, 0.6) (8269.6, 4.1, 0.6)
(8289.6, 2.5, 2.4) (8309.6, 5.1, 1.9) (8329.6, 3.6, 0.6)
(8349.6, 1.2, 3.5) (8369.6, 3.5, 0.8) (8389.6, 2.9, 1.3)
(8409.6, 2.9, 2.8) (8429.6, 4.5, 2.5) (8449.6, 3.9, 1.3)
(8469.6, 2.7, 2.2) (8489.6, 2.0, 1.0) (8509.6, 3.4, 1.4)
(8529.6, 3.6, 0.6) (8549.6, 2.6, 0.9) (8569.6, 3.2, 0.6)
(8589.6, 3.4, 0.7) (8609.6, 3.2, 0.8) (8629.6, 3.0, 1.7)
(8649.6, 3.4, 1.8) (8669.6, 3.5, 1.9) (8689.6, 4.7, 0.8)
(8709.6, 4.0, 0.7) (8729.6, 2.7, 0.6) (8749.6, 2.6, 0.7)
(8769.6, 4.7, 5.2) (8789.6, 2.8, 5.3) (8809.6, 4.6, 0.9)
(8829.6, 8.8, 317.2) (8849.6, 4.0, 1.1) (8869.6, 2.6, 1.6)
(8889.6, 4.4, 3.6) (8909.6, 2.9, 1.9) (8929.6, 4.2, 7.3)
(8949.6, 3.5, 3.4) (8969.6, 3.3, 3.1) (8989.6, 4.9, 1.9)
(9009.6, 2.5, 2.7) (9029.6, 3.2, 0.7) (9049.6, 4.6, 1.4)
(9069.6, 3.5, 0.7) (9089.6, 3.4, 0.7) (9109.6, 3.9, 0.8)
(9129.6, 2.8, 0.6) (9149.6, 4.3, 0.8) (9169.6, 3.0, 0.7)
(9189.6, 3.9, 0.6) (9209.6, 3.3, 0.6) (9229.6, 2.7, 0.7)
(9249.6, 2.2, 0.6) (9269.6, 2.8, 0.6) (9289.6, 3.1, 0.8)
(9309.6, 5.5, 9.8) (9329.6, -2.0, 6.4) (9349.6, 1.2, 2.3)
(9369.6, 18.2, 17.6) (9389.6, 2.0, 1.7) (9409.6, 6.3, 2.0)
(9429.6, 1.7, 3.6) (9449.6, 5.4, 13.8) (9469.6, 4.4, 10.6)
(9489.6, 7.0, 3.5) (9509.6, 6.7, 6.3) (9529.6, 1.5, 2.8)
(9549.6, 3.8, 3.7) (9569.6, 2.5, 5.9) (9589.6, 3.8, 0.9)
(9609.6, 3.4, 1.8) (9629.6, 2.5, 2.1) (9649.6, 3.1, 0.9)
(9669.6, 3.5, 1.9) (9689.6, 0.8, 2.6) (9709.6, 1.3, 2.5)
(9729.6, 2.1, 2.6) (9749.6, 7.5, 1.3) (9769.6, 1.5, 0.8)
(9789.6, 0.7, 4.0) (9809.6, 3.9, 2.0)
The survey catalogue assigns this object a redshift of 1.006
